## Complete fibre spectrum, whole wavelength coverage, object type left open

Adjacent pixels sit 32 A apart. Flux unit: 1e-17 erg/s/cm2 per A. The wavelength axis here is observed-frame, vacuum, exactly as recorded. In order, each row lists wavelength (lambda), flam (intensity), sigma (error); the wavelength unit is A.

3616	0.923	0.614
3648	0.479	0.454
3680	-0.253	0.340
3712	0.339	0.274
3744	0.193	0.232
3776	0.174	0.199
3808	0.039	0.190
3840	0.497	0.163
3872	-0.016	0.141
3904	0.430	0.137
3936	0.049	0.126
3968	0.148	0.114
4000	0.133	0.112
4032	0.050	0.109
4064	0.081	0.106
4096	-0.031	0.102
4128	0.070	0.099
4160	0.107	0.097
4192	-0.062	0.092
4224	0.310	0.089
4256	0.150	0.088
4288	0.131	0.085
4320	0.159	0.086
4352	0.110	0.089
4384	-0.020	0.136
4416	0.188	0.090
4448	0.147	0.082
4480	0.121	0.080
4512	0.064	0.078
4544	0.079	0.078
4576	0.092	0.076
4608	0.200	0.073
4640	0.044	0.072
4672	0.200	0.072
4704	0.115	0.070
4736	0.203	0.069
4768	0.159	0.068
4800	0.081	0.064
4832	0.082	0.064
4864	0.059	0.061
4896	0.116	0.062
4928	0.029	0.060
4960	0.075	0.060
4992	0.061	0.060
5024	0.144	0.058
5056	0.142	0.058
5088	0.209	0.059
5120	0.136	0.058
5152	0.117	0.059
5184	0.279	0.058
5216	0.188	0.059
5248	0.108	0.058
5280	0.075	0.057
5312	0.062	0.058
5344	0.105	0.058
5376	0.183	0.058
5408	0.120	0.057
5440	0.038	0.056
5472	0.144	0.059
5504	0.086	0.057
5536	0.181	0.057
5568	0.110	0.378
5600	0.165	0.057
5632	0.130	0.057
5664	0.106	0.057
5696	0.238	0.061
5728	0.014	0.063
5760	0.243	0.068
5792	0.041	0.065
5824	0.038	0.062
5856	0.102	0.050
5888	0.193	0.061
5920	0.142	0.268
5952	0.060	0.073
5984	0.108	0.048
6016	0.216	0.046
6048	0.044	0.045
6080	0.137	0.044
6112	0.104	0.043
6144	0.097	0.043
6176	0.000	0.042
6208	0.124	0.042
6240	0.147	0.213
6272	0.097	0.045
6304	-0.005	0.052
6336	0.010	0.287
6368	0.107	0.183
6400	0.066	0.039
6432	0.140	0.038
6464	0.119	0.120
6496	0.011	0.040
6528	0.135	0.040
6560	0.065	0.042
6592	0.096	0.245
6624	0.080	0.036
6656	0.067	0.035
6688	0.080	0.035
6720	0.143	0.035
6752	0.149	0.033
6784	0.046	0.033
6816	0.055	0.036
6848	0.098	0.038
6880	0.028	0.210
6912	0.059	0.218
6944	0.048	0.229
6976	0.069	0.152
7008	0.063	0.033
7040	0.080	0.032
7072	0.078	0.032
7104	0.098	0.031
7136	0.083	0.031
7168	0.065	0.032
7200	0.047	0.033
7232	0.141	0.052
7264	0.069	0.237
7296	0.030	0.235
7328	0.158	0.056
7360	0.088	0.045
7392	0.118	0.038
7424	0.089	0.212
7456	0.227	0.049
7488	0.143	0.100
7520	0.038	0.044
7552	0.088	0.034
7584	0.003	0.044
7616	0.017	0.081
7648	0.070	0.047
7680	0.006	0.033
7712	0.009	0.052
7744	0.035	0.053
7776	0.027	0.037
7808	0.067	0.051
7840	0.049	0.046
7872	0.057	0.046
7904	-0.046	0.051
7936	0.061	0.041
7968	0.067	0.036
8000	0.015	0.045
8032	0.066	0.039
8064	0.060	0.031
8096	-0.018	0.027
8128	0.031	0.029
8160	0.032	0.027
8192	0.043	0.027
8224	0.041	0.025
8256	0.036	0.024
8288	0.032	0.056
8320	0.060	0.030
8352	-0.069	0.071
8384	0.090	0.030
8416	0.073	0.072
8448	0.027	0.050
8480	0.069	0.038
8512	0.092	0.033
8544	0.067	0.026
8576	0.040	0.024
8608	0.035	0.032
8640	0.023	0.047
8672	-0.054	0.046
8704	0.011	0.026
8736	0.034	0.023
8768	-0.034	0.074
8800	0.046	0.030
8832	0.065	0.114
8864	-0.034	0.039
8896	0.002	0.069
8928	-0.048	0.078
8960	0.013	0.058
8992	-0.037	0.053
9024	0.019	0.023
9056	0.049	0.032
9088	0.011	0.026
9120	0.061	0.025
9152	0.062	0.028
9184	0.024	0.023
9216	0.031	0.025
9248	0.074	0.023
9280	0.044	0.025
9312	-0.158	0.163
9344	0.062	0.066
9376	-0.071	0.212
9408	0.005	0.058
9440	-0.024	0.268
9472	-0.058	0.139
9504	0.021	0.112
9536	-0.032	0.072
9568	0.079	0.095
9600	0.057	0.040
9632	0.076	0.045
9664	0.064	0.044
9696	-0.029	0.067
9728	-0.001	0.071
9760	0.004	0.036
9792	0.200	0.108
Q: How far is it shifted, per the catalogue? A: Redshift 0.138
